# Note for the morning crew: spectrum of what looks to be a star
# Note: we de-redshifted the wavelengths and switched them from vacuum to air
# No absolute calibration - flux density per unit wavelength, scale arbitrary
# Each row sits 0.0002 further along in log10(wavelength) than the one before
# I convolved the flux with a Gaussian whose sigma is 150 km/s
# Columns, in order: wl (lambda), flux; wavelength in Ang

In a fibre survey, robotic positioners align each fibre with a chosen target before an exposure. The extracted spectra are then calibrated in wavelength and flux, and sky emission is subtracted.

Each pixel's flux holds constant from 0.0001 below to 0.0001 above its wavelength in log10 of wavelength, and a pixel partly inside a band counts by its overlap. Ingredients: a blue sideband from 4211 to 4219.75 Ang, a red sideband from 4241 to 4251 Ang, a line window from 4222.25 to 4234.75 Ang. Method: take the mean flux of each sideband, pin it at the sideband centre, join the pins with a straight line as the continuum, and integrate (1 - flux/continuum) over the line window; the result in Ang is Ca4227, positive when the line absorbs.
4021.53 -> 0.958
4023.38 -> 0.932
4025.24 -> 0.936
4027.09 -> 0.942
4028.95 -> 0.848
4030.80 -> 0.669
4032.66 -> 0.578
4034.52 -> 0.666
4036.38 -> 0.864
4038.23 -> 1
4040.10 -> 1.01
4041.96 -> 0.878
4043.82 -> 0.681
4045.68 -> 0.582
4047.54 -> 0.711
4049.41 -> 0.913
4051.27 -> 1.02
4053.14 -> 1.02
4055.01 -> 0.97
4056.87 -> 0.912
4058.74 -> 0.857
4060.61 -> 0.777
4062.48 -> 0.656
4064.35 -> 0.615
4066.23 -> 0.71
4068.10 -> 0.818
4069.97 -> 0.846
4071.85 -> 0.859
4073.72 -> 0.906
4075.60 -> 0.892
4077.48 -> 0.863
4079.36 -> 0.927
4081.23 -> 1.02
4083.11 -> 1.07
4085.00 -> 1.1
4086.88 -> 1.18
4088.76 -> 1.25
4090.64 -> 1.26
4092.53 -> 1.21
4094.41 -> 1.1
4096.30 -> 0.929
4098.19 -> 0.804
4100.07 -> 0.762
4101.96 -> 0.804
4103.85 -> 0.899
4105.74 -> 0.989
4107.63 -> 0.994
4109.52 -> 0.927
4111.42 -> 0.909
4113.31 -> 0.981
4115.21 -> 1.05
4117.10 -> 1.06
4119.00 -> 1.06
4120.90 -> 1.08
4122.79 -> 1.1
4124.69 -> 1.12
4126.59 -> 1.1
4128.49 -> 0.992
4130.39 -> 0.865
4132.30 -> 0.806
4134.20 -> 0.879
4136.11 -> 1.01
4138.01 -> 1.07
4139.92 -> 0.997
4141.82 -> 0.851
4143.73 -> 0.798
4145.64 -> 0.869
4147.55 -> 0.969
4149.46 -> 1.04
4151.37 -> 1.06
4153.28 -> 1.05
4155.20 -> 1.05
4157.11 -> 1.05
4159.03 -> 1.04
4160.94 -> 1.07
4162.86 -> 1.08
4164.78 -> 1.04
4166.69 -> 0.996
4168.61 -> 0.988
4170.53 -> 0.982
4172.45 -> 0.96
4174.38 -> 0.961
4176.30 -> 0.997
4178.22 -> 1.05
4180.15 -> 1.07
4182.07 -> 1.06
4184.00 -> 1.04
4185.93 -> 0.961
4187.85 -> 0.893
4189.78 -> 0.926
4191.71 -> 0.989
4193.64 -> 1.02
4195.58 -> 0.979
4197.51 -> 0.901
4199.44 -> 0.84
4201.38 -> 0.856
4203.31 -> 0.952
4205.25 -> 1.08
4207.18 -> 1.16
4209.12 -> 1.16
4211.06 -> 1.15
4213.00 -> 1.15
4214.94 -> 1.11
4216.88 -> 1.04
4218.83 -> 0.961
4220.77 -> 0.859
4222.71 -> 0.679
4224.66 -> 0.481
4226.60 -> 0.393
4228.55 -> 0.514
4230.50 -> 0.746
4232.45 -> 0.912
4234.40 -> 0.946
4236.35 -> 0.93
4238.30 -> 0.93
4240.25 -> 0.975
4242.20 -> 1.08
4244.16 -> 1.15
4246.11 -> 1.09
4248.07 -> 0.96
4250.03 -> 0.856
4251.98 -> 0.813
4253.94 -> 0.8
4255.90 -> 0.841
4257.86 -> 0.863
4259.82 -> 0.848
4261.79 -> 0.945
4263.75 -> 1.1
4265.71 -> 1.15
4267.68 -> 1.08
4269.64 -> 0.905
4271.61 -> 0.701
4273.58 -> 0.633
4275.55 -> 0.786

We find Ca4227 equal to 4.7 Ang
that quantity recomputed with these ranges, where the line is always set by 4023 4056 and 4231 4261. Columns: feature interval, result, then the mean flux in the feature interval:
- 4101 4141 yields -4.86 Ang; 0.985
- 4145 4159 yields -1.99 Ang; 1.02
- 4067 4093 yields -4.45 Ang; 1.01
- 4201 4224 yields -2.36 Ang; 1.01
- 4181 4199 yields -1.28 Ang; 0.971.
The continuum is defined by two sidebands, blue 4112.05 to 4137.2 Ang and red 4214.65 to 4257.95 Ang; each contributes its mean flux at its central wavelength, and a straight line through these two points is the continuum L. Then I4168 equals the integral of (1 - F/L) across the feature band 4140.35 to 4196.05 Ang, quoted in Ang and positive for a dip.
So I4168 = -2.6 Ang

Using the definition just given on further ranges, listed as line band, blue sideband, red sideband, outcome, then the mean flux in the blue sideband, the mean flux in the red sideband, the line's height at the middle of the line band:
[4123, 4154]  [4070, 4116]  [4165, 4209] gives 0.5 Ang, 0.984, 0.989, 0.986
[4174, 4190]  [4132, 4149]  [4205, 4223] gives -0.1 Ang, 0.925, 1.05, 0.994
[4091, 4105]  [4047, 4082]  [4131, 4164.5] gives -0.6 Ang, 0.858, 0.982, 0.908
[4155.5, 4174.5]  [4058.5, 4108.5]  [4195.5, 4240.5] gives -2.2 Ang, 0.931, 0.902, 0.913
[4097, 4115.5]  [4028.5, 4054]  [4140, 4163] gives 0.3 Ang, 0.816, 0.991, 0.919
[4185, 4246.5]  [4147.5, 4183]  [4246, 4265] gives 1.9 Ang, 1.03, 0.907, 0.96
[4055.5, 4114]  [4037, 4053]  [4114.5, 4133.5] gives 0.7 Ang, 0.858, 1.02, 0.94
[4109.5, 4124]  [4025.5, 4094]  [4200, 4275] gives -2.1 Ang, 0.894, 0.914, 0.9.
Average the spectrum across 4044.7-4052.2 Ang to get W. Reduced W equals 0.806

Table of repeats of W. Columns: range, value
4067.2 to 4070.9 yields 0.833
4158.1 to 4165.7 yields 1.06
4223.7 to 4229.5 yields 0.463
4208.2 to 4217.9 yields 1.12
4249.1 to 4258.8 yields 0.835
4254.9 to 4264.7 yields 0.918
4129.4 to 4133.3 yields 0.837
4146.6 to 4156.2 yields 1.03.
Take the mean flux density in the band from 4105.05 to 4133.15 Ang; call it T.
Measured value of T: 1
